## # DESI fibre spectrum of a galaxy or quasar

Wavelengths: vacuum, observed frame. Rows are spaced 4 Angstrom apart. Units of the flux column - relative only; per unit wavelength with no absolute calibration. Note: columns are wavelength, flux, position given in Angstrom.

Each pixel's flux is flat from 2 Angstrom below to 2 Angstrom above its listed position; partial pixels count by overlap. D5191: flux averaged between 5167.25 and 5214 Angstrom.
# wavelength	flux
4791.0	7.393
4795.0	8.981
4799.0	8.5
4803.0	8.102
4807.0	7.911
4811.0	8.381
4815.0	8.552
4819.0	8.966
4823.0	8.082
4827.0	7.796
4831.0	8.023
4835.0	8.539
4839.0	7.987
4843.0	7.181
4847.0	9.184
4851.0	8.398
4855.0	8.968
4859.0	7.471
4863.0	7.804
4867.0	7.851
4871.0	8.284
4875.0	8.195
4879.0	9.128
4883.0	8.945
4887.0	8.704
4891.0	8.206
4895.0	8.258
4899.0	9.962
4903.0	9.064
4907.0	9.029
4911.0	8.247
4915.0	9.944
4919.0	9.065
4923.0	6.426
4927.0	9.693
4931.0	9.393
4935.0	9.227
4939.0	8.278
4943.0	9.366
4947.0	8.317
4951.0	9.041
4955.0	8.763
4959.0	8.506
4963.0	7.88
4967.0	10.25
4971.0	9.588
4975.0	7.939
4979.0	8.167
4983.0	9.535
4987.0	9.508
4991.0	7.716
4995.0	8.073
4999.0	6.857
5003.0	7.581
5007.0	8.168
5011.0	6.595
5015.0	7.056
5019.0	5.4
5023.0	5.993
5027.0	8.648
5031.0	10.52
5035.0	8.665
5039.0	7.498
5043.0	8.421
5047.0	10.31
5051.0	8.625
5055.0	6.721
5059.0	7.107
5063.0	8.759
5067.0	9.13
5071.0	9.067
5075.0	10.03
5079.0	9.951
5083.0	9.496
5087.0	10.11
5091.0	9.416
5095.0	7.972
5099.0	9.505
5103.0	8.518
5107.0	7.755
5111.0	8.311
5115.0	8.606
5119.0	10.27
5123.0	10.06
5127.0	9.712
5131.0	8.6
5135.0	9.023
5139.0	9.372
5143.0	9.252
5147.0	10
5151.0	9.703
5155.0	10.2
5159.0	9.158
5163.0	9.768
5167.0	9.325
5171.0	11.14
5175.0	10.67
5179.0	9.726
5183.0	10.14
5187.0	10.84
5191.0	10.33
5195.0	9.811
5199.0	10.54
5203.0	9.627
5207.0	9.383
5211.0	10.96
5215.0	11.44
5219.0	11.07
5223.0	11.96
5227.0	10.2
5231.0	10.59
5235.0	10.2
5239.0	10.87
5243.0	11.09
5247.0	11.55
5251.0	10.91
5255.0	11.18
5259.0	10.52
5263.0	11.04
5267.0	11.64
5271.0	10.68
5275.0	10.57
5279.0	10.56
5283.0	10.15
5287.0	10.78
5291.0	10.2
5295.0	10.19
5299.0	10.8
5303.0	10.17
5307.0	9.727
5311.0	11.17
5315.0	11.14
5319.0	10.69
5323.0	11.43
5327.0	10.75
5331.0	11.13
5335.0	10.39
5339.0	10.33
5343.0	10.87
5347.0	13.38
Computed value 10.3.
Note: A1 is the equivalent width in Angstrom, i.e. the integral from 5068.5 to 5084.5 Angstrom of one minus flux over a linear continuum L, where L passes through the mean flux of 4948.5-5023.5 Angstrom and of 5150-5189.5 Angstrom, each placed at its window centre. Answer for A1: -1.0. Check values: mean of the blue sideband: 8.08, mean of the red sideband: 10.1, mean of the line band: 9.62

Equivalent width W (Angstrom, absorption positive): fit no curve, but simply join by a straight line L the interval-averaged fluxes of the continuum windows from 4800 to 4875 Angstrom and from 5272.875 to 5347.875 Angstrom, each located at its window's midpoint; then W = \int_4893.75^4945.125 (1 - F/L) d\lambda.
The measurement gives -1.75 Angstrom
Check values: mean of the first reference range 8.2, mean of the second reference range 10.7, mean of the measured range 8.93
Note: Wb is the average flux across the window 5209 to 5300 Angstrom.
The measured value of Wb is 10.8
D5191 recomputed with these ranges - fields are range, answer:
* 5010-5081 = 8.27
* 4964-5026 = 7.91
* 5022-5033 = 8.6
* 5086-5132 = 9.06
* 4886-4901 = 8.79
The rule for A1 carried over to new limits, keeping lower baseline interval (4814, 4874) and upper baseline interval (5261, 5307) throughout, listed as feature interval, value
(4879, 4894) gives -0.42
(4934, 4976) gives -0.21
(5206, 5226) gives -1.55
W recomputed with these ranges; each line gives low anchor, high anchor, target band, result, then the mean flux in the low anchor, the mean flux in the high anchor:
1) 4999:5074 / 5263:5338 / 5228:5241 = -0.7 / 8.01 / 10.7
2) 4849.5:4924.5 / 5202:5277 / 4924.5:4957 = -0.3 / 8.54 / 10.8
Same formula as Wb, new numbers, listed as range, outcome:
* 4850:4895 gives 8.35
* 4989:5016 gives 7.45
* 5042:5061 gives 8.23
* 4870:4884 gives 8.64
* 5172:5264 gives 10.6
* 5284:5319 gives 10.5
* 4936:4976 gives 8.82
